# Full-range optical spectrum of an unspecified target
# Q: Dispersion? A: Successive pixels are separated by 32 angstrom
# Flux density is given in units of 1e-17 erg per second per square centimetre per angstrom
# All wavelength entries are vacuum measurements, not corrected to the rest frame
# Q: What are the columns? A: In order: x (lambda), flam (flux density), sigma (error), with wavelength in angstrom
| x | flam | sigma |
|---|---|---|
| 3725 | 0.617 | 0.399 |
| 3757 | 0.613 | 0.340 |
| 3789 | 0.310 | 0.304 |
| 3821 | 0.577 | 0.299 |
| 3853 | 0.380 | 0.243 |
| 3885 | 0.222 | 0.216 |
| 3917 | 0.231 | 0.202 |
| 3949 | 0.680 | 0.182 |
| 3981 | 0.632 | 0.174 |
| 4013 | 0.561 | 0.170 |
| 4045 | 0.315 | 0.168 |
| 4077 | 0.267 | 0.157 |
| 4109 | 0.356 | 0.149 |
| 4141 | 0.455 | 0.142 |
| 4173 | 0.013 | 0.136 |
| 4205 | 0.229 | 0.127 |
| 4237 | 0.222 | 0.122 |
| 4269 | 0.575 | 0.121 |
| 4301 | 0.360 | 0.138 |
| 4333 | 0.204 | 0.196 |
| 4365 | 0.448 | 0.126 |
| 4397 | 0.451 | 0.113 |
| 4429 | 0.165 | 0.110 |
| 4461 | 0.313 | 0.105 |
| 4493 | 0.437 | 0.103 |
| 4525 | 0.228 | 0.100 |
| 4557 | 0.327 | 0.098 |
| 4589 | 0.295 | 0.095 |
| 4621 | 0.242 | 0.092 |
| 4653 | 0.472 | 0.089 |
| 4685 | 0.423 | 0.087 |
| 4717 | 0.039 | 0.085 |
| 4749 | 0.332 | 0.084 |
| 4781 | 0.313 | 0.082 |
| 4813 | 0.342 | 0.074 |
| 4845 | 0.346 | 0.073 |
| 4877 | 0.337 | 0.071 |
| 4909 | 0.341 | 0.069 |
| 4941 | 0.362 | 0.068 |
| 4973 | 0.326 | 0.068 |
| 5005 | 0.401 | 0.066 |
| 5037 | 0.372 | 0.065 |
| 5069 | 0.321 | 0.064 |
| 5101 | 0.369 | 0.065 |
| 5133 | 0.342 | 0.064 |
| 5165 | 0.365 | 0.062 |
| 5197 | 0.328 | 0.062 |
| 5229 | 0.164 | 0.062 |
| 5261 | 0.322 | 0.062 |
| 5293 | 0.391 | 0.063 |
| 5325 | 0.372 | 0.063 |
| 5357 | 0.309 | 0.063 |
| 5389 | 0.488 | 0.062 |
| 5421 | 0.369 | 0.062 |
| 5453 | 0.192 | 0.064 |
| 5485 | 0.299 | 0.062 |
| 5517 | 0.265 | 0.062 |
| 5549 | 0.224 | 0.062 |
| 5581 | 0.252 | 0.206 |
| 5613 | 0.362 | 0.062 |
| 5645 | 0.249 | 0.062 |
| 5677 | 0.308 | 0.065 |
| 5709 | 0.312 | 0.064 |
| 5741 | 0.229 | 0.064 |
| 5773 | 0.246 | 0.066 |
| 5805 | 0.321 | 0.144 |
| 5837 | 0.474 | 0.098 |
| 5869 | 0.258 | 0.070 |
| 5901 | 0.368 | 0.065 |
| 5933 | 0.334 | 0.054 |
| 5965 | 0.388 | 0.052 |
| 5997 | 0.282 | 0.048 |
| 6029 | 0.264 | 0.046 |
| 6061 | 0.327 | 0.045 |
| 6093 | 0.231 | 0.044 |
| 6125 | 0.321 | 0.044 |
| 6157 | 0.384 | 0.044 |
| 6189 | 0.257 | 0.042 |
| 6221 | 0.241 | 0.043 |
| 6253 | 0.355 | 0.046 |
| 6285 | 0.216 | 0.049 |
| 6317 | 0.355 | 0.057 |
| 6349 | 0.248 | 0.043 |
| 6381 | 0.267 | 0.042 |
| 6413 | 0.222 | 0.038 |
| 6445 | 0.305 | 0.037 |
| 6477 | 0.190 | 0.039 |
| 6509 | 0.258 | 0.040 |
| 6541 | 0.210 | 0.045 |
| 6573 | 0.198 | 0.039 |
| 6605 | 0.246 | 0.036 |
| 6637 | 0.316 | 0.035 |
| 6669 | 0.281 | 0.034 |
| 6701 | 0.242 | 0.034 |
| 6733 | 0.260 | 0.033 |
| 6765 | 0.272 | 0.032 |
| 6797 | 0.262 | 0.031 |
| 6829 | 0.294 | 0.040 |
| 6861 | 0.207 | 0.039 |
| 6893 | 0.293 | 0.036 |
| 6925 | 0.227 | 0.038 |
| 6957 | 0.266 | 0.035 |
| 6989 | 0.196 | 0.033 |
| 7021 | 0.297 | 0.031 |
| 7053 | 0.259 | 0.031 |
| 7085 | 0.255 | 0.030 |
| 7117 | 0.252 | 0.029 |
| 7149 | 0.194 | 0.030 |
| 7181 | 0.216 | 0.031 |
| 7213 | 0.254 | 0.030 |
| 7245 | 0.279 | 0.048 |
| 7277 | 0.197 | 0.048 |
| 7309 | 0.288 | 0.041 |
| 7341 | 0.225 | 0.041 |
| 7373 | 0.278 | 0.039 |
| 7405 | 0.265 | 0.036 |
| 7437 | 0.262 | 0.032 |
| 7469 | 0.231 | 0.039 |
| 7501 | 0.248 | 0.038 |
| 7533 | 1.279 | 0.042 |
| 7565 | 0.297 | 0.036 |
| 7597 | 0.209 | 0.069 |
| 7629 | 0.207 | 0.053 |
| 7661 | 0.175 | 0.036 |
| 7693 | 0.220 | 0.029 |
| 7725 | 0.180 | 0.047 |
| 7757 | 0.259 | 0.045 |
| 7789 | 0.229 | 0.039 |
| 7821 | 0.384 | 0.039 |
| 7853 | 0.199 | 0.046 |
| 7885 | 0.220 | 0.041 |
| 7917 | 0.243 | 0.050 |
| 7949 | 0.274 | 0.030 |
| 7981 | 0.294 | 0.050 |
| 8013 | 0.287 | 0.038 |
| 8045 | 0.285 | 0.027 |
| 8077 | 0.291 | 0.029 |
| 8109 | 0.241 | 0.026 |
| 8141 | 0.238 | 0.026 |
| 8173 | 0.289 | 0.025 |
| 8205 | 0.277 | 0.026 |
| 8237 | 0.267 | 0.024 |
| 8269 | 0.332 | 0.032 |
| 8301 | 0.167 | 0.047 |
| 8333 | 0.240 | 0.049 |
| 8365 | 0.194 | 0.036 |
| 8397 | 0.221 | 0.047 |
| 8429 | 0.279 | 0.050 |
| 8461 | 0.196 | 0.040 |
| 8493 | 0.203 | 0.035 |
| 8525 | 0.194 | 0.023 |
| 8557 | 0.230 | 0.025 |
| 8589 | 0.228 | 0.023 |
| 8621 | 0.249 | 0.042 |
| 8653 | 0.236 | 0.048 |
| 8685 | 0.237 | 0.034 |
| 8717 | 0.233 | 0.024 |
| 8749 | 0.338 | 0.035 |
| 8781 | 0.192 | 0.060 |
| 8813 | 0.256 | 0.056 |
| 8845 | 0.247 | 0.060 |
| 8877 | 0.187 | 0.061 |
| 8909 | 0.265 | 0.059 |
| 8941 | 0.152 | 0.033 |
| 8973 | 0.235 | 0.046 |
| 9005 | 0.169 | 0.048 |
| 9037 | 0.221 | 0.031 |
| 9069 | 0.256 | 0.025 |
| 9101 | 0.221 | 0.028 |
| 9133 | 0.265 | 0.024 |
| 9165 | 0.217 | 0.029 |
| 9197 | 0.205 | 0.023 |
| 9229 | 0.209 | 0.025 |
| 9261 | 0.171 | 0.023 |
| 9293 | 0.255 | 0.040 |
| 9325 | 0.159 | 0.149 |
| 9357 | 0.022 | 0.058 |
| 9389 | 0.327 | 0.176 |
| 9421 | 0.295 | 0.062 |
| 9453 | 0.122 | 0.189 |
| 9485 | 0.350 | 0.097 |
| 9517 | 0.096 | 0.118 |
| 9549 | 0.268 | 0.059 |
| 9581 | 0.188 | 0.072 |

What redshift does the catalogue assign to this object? 1.018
